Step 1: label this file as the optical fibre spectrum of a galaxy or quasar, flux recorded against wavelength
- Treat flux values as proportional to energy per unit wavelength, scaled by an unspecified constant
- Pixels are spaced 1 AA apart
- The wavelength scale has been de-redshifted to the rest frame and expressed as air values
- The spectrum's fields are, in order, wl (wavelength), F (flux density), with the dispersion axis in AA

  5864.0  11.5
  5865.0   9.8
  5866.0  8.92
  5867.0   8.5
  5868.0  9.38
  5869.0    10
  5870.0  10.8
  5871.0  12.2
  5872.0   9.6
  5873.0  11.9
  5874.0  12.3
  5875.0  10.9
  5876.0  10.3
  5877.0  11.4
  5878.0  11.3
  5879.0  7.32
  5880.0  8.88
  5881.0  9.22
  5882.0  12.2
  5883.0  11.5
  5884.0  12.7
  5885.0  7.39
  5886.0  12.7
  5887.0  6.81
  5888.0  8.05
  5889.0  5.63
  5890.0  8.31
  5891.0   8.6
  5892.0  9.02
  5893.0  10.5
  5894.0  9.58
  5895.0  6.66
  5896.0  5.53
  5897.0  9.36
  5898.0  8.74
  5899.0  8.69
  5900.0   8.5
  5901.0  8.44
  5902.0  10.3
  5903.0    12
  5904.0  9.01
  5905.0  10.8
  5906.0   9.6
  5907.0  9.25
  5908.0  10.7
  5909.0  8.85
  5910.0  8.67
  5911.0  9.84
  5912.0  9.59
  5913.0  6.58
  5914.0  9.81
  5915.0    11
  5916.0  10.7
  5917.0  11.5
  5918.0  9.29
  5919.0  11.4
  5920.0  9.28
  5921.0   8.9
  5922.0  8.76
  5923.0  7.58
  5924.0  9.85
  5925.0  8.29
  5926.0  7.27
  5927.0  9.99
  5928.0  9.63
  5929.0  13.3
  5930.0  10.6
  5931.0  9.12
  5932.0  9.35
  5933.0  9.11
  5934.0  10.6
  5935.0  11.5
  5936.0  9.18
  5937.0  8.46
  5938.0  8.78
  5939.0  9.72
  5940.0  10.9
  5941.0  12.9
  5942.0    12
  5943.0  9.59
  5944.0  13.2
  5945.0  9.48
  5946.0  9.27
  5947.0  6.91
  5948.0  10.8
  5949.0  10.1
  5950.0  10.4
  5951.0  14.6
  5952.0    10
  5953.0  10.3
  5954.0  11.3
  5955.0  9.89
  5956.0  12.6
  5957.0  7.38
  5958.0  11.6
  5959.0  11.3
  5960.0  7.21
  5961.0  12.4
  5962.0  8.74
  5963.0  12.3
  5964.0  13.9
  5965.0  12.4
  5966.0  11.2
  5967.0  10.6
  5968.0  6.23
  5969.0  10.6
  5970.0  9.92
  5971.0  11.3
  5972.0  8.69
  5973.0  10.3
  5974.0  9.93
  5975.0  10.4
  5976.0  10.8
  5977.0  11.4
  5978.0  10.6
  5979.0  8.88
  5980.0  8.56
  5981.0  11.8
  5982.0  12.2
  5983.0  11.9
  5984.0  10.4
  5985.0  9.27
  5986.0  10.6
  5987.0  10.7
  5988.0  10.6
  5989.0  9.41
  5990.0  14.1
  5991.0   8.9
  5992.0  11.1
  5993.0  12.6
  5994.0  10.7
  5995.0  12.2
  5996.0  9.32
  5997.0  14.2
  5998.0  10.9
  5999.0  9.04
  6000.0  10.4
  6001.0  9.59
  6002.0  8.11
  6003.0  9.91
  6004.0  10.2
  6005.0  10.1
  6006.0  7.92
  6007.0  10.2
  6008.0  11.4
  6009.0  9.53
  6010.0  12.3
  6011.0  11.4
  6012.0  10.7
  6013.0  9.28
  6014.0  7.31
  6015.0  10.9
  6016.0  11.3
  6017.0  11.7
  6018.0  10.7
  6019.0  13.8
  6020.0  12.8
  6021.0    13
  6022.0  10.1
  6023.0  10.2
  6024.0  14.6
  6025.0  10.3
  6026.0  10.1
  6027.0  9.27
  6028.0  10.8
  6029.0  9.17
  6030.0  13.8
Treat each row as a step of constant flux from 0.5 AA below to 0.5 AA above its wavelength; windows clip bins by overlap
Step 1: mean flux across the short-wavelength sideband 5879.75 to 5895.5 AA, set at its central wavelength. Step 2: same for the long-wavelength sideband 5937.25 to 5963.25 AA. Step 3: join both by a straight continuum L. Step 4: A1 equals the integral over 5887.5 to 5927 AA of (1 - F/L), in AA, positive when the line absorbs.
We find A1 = 2.2 AA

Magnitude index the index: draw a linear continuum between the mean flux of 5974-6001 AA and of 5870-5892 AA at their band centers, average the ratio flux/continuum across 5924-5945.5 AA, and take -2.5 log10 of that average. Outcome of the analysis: 0.02 mag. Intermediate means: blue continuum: 9.96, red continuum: 10.8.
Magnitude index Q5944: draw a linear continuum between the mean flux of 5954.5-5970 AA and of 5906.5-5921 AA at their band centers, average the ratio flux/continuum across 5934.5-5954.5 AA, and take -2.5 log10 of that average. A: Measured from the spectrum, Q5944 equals -0.02 mag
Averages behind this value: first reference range 9.72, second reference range 10.5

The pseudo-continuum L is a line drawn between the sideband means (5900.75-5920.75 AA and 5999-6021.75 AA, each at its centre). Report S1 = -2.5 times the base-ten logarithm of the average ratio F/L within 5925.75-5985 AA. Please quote -0.03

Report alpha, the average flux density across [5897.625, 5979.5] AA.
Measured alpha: 10.1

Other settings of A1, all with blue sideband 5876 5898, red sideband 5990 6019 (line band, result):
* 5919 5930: 0.2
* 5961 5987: -0.9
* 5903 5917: -0.4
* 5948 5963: -1.0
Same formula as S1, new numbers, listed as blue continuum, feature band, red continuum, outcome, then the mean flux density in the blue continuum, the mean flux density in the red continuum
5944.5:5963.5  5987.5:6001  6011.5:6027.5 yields -0.023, 10.3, 11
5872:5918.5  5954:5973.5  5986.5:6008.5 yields -0.028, 9.56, 10.5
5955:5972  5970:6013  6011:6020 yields 0.020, 10.5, 10.9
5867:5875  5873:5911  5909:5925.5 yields 0.072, 10.7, 9.42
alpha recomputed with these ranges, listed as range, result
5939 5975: 10.6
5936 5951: 10.3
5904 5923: 9.62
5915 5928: 9.47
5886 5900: 8.29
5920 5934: 9.41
